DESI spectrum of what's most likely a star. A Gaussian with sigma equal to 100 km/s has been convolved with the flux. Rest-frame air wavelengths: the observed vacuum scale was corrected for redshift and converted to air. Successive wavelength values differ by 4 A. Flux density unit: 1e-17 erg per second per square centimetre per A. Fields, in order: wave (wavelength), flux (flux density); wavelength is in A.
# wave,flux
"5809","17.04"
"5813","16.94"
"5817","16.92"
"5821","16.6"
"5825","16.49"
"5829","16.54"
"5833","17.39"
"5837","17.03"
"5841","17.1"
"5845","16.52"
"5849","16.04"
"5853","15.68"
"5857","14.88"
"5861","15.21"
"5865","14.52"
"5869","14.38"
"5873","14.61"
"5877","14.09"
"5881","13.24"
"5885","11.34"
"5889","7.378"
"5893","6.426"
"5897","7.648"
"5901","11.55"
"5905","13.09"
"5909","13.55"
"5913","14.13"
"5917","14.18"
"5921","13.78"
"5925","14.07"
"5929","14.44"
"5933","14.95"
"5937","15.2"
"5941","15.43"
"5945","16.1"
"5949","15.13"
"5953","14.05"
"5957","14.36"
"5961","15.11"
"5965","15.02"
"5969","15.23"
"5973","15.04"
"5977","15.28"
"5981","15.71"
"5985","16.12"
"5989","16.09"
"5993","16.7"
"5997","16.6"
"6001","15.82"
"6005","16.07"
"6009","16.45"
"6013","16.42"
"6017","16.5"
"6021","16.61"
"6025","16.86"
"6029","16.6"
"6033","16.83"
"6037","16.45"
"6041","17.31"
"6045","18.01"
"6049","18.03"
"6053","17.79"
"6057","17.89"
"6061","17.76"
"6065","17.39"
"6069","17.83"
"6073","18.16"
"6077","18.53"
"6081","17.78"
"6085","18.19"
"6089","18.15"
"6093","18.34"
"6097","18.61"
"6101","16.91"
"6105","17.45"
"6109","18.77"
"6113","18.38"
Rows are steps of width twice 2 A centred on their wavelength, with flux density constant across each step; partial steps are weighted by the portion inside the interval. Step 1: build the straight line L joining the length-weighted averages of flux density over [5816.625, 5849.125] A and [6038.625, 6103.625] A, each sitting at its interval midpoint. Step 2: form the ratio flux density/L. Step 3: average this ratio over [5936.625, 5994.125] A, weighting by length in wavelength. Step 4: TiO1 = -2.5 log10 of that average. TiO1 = 0.14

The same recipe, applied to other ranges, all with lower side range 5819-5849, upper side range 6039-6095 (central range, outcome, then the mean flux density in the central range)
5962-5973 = 0.16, 15.1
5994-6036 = 0.08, 16.5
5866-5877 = 0.18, 14.4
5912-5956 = 0.18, 14.7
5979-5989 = 0.10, 15.9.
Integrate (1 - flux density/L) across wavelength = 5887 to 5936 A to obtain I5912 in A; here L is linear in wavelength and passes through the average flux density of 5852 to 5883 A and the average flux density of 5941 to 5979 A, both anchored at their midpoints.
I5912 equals 8.7 A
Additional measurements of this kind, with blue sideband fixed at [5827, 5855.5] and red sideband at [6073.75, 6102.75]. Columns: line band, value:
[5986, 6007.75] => 1.6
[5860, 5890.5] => 6.7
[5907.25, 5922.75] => 2.8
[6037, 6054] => 0.2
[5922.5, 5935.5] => 2.0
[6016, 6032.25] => 0.9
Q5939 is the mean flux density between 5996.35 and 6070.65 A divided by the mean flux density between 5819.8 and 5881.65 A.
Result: 1.08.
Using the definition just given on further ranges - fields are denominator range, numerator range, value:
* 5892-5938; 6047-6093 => 1.40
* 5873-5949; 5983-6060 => 1.30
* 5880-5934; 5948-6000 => 1.28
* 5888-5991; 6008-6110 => 1.26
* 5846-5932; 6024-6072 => 1.33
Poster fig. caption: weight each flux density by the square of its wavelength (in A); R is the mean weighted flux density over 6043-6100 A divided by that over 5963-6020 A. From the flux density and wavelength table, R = 1.2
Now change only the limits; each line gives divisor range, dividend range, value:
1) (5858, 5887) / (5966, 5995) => 1.17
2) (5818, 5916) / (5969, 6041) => 1.22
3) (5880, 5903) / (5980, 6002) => 1.78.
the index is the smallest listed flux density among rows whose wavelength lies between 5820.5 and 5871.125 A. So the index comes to 14.38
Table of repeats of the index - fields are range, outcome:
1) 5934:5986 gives 14.05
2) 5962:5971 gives 15.02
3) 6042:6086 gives 17.39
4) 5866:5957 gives 6.426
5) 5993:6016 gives 15.82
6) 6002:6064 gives 16.07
